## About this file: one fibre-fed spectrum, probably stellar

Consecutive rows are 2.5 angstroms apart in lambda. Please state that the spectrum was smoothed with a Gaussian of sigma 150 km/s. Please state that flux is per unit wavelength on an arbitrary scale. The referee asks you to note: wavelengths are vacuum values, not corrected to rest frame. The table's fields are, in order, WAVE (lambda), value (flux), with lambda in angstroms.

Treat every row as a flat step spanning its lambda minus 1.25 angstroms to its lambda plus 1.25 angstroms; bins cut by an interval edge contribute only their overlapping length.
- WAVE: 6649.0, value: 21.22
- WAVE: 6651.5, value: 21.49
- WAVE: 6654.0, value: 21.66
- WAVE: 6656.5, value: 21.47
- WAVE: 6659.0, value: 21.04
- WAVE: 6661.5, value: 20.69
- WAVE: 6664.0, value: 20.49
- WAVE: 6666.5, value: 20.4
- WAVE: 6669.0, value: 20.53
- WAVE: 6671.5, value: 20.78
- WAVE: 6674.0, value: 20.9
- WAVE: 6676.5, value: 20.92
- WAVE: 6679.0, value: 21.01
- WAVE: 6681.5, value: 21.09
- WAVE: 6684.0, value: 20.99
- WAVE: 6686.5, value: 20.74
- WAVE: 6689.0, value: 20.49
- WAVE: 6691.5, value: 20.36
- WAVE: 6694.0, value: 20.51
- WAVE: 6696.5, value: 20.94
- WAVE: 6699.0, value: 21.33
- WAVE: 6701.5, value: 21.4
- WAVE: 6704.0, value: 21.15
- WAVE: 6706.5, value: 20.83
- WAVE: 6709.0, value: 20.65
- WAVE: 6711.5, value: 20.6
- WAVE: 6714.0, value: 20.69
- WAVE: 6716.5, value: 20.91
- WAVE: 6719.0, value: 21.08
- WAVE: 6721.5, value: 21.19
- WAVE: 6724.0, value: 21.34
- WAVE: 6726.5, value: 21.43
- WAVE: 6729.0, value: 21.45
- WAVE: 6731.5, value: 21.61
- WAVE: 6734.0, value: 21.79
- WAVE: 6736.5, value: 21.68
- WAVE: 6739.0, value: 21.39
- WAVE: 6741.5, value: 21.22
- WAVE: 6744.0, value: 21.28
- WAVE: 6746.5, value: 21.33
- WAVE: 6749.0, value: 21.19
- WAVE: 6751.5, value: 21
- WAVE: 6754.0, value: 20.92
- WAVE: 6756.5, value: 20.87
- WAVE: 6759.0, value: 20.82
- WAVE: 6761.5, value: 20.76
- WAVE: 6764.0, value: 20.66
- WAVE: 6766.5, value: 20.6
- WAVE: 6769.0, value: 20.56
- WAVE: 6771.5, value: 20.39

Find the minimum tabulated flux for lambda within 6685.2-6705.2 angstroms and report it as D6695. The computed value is 20.36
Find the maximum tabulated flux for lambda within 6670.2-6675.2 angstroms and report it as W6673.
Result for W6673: 20.9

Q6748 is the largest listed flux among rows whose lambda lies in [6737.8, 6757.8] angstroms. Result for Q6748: 21.39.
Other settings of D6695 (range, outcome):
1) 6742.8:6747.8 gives 21.28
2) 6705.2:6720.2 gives 20.6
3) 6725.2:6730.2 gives 21.43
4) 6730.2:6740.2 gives 21.39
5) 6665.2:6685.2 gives 20.4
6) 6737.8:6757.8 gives 20.87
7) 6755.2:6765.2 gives 20.66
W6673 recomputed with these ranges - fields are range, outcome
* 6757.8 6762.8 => 20.82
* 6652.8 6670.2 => 21.66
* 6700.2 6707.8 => 21.4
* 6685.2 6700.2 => 21.33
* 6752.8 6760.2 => 20.92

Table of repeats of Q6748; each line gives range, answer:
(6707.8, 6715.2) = 20.69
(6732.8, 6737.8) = 21.79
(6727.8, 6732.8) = 21.61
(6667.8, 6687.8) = 21.09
